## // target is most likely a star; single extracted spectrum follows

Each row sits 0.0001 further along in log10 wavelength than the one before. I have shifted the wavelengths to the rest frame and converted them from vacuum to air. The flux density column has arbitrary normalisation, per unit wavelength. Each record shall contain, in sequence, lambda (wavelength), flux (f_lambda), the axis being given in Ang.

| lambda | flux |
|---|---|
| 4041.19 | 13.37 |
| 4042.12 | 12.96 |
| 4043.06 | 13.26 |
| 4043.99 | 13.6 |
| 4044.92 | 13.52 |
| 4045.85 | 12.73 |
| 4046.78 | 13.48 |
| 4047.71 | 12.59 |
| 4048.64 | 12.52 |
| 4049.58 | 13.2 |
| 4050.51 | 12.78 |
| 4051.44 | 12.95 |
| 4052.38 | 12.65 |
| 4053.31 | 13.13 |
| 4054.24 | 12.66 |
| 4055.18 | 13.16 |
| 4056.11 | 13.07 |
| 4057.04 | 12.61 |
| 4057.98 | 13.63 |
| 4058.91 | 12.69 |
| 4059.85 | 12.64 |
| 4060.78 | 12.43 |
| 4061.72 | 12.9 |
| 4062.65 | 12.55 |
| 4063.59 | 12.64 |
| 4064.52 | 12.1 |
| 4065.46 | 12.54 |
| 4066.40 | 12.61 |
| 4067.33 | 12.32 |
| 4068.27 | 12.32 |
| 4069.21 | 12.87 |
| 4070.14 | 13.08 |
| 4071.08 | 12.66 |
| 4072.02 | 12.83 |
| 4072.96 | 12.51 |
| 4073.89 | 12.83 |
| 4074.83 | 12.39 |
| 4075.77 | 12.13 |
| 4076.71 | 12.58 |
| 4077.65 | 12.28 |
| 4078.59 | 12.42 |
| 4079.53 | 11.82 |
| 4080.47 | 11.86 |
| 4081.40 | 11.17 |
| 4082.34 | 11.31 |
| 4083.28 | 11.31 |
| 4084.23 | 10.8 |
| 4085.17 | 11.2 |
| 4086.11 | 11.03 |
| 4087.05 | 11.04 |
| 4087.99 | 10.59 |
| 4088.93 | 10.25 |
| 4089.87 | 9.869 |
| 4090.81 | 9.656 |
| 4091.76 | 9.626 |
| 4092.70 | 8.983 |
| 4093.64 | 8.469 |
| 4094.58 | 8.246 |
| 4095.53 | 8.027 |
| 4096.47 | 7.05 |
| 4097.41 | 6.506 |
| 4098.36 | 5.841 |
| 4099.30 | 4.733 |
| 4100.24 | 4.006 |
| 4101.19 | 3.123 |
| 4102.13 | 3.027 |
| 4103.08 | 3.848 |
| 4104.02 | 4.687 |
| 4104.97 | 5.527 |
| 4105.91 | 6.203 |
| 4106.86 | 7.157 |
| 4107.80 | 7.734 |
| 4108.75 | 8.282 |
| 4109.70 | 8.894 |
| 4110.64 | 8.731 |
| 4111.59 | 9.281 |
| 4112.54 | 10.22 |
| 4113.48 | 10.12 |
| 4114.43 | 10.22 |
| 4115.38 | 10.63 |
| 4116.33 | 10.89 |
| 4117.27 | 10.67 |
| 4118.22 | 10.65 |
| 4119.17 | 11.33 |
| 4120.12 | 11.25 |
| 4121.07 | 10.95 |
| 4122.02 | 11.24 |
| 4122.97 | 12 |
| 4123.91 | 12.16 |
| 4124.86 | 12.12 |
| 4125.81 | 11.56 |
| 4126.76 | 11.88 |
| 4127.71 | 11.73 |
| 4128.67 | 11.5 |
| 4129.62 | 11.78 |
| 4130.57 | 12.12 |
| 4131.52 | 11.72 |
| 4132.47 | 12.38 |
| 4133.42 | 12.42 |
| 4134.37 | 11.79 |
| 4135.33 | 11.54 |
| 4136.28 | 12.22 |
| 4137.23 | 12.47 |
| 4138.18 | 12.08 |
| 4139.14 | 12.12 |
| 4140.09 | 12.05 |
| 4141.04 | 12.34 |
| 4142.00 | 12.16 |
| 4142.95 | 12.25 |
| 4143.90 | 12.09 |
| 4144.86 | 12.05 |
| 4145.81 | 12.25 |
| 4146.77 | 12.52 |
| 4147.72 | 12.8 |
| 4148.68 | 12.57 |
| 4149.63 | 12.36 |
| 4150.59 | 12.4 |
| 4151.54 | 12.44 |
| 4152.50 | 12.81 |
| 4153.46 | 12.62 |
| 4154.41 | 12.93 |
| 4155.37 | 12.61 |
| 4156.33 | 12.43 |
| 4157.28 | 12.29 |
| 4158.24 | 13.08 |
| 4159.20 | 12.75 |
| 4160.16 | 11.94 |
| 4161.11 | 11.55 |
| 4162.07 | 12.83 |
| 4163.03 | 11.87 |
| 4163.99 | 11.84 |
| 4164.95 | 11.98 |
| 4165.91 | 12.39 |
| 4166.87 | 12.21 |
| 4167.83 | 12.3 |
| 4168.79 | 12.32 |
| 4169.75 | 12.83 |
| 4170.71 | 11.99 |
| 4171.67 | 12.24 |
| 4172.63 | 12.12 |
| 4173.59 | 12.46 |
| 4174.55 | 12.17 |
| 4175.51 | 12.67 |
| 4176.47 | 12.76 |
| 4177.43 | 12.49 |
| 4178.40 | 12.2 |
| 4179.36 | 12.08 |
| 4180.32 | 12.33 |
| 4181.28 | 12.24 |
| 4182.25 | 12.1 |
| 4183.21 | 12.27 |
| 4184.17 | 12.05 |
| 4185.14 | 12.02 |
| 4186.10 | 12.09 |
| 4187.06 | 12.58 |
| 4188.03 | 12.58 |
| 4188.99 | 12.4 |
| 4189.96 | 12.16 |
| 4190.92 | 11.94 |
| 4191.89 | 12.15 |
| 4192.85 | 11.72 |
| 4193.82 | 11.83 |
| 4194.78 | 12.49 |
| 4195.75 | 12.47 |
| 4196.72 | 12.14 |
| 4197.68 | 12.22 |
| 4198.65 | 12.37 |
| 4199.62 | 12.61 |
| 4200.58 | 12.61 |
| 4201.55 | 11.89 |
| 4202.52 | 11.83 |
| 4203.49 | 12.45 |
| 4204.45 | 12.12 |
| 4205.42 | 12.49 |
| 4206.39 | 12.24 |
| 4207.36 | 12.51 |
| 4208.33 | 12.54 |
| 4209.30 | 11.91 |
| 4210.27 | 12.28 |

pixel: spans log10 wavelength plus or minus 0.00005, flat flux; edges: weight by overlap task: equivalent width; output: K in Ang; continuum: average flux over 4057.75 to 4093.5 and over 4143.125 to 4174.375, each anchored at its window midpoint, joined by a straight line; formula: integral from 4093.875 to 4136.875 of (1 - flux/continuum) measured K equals 9.94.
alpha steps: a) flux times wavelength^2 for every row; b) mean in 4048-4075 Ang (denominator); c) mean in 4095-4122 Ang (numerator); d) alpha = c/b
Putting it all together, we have 0.64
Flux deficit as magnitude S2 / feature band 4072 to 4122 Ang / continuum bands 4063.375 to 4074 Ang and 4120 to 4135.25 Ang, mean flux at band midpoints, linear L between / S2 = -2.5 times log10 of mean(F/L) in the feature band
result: 0.29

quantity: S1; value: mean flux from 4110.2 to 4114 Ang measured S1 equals 9.6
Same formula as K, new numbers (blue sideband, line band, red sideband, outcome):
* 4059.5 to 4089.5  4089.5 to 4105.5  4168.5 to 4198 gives 7.4 Ang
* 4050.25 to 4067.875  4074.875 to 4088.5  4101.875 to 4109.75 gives -2.9 Ang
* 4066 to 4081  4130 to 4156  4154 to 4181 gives 0.2 Ang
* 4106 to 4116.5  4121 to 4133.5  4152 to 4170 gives -2.0 Ang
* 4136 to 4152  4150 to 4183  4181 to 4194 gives -0.4 Ang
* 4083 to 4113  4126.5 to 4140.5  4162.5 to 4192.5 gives -3.0 Ang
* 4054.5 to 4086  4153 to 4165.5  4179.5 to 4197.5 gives -0.1 Ang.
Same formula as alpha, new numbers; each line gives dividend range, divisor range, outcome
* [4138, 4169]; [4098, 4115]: 1.86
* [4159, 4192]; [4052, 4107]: 1.23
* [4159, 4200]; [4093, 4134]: 1.39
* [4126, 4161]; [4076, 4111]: 1.46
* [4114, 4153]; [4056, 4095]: 1.04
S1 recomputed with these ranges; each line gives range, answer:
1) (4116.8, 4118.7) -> 10.7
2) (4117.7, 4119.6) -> 11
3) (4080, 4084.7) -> 11.3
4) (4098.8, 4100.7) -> 4.41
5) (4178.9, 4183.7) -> 12.2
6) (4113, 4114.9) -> 10.2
